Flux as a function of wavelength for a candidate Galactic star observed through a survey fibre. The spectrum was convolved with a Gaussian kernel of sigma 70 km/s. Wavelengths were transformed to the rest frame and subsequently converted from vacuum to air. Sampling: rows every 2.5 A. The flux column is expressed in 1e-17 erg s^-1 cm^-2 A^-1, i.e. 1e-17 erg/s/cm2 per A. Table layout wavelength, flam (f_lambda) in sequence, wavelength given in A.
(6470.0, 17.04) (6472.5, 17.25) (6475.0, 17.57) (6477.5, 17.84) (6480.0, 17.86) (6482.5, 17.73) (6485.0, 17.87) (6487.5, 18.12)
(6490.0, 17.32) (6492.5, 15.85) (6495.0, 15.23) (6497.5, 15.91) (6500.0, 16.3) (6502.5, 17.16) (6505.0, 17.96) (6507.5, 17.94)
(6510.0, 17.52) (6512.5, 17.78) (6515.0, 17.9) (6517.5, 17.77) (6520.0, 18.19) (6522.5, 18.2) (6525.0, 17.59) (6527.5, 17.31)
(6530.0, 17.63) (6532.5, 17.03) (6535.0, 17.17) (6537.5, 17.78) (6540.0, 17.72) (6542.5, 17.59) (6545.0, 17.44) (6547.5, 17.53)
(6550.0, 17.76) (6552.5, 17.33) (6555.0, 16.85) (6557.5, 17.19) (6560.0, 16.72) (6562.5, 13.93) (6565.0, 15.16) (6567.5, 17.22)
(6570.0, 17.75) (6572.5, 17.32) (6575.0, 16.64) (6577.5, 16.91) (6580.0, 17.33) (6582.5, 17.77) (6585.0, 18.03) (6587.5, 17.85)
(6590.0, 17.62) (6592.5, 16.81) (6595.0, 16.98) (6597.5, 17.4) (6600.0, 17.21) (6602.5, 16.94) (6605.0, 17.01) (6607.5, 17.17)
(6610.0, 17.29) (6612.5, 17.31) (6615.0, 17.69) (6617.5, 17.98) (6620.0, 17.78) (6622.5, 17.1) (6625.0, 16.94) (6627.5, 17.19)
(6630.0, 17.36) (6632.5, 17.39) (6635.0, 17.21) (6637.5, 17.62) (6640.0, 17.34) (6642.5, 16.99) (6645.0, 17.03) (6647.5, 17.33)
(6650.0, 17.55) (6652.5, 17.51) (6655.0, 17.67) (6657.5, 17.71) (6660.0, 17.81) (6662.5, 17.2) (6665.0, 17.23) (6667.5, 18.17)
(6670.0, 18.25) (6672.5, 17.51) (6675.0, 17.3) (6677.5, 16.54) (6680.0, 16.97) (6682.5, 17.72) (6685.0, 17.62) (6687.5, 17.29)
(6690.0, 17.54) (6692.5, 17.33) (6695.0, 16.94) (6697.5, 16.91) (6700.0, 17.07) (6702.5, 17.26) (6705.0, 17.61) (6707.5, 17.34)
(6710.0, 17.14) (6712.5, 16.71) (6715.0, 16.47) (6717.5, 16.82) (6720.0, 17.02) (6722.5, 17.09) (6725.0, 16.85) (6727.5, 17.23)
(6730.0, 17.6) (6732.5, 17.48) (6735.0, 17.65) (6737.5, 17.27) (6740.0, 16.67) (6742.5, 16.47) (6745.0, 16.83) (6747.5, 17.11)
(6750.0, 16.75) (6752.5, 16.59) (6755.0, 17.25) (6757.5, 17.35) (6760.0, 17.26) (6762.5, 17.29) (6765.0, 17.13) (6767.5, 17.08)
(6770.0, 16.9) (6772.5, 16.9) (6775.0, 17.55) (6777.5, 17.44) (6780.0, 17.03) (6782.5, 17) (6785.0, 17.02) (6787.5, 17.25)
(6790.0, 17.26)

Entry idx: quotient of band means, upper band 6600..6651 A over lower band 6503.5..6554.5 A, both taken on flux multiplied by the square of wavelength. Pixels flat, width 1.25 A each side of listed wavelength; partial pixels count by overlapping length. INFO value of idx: 1.01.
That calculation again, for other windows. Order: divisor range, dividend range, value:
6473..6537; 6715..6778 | 1.06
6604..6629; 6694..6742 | 1.02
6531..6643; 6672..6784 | 1.04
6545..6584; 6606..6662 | 1.05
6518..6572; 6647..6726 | 1.05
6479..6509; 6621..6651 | 1.05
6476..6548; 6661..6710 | 1.05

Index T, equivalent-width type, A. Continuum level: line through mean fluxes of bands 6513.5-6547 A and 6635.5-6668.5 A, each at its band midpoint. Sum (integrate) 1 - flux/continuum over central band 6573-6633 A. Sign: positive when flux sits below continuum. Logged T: 0.73 A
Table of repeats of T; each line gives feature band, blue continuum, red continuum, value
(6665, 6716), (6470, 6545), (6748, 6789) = -0.25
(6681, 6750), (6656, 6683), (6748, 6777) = 0.62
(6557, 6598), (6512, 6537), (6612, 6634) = 1.31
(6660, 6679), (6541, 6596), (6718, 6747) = -0.42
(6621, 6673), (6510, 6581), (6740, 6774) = -0.95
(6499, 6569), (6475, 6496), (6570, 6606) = 0.01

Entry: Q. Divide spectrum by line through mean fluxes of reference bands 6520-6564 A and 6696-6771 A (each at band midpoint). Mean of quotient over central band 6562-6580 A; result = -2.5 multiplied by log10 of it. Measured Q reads 0.04 mag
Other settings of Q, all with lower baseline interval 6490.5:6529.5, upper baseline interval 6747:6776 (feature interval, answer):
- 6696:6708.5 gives -0.01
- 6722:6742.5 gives 0.00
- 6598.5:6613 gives 0.00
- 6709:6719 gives 0.02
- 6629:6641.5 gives -0.01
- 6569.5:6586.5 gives -0.01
